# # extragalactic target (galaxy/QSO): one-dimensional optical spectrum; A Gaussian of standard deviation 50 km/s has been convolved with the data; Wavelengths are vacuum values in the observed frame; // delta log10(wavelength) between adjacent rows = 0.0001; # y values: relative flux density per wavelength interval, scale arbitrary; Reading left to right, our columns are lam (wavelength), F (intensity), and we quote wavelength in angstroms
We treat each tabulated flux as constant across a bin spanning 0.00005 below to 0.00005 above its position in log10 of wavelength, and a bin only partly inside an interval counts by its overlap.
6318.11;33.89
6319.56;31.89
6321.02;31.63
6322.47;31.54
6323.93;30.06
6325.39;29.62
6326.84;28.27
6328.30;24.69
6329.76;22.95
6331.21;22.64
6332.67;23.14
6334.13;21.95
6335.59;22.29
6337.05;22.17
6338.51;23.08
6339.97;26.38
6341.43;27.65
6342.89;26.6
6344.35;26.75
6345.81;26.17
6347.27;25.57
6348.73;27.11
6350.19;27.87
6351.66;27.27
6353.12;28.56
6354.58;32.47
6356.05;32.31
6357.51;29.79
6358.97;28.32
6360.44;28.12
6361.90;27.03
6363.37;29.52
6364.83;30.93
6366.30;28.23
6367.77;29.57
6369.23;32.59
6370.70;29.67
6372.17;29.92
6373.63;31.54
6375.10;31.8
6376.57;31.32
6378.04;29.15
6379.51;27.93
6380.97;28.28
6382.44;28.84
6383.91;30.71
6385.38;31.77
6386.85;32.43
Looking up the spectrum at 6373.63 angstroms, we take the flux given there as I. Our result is 31.54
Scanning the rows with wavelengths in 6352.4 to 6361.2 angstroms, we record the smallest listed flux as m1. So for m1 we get 28.12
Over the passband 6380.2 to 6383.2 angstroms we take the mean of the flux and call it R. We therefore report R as 28.6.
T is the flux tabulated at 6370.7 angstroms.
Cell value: 29.67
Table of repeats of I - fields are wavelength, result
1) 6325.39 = 29.62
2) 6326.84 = 28.27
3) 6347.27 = 25.57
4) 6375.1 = 31.8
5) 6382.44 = 28.84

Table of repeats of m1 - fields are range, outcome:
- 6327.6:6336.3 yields 21.95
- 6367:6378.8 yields 29.15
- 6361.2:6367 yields 27.03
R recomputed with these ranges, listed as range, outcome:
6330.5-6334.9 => 22.5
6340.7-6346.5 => 26.8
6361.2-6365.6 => 29.1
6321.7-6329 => 28.9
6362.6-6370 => 30.1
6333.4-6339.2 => 22.4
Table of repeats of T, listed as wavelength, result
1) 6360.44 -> 28.12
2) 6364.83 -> 30.93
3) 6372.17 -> 29.92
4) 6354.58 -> 32.47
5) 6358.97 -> 28.32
